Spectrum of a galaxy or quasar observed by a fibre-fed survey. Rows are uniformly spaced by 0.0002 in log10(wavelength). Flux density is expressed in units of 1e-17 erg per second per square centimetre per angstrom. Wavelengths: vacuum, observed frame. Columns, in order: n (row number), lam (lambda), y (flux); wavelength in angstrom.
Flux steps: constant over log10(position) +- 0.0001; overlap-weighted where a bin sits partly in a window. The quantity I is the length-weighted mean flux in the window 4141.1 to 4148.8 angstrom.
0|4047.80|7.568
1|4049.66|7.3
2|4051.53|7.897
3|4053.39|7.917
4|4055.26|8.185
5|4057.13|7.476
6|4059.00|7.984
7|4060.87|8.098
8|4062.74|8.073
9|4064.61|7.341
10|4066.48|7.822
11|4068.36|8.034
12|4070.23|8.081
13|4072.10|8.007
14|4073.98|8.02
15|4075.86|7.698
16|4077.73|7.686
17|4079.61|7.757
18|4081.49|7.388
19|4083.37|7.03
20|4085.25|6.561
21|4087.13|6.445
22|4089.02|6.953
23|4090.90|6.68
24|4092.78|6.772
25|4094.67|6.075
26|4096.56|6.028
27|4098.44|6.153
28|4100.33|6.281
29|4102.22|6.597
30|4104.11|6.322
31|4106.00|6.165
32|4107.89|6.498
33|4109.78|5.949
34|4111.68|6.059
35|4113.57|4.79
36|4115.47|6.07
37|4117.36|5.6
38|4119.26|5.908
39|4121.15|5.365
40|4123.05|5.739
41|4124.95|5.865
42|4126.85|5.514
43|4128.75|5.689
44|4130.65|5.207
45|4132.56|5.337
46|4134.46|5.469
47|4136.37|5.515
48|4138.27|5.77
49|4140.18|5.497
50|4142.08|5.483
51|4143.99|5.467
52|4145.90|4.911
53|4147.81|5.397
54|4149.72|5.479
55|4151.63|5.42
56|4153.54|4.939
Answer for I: 5.32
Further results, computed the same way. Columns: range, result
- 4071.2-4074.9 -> 8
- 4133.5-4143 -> 5.55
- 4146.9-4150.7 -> 5.44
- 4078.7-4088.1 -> 7.03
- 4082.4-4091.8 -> 6.74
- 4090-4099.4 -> 6.34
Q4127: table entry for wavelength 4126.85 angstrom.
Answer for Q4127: 5.514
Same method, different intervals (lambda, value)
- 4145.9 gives 4.911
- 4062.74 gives 8.073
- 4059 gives 7.984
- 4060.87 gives 8.098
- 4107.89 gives 6.498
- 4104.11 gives 6.322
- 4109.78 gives 5.949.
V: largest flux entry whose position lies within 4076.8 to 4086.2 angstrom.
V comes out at 7.757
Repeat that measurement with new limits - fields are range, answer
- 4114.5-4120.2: 6.07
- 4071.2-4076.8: 8.02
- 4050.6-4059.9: 8.185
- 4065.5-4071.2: 8.081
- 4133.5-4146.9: 5.77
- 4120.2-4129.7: 5.865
